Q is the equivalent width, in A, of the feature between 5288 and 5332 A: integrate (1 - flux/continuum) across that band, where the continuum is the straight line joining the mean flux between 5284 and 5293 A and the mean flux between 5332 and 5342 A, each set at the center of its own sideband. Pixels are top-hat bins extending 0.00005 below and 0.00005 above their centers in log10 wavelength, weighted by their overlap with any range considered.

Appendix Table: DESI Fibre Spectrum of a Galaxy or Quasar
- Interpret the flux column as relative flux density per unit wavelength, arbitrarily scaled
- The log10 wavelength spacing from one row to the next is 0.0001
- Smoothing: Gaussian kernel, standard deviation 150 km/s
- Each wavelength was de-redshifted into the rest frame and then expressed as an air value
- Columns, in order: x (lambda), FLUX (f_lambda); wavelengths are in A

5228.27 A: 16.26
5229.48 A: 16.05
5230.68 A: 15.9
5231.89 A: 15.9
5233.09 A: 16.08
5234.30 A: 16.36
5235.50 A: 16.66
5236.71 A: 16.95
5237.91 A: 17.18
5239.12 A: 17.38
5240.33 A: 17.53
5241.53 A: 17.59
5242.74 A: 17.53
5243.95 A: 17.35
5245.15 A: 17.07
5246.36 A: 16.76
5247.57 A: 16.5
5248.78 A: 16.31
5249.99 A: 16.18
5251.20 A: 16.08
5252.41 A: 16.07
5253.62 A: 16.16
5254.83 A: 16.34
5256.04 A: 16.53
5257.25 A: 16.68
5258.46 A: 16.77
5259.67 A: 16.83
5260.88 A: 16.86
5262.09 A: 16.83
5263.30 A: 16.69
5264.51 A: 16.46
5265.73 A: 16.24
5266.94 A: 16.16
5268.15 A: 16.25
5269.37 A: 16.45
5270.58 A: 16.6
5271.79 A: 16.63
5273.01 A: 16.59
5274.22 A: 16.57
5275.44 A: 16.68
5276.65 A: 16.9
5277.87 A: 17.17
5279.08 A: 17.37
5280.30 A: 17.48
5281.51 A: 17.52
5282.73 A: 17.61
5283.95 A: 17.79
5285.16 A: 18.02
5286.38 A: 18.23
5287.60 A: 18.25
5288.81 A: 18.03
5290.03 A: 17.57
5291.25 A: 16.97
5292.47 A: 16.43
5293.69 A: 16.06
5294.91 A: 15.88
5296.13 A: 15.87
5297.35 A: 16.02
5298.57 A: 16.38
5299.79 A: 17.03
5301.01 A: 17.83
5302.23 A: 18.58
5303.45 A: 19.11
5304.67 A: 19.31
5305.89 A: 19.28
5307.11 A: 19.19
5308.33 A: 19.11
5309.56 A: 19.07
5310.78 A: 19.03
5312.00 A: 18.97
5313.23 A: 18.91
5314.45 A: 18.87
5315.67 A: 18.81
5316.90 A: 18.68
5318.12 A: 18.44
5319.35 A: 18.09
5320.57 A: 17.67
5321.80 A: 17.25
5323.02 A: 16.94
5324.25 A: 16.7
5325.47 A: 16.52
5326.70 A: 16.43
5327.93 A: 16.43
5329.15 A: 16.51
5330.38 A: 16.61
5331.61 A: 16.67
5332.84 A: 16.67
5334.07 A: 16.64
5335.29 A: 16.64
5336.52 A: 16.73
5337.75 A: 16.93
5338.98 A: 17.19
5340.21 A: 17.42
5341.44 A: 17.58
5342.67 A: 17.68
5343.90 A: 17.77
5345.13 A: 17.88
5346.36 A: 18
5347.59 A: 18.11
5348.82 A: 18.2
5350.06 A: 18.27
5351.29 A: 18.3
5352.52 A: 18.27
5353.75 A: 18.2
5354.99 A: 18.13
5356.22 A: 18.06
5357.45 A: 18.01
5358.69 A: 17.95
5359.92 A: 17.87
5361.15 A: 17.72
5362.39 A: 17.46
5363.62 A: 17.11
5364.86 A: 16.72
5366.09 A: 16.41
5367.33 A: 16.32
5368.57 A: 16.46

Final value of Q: -0.8 A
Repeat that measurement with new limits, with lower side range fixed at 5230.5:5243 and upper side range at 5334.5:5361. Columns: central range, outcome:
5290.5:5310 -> -0.3 A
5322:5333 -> 0.6 A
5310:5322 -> -0.7 A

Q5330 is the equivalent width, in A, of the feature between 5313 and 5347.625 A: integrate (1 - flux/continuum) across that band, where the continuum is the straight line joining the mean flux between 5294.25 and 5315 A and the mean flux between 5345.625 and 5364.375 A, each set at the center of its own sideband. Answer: 1.29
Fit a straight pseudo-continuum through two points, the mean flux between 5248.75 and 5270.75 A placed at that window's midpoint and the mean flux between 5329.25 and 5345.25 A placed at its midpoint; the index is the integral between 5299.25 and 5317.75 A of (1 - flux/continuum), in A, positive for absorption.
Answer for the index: -2.1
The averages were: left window 16.4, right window 17.1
